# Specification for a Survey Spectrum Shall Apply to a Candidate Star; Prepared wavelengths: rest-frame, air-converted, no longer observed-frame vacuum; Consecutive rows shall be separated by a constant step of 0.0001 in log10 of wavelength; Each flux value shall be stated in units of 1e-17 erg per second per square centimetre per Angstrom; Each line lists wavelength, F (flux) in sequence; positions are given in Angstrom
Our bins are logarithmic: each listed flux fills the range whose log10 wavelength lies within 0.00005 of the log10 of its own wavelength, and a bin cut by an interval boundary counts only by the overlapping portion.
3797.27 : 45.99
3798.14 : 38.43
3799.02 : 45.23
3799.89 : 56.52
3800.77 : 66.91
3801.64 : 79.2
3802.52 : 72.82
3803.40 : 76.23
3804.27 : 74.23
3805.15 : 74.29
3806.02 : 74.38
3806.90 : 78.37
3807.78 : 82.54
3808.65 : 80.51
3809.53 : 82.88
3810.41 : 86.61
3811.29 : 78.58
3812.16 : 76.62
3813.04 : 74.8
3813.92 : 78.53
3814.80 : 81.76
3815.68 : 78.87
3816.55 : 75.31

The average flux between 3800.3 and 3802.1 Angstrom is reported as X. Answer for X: 72.6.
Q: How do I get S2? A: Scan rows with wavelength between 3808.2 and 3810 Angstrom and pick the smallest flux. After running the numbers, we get 80.51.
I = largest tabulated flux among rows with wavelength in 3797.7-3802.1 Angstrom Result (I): 79.2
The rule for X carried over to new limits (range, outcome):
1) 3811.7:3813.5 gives 75.9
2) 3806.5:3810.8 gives 82.1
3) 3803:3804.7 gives 75.5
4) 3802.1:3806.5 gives 74.4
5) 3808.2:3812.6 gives 81.1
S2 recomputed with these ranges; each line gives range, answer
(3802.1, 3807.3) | 72.82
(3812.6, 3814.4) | 74.8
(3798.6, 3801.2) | 45.23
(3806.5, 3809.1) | 78.37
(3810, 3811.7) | 78.58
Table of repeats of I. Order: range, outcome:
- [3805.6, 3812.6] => 86.61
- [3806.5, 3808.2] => 82.54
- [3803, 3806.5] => 76.23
